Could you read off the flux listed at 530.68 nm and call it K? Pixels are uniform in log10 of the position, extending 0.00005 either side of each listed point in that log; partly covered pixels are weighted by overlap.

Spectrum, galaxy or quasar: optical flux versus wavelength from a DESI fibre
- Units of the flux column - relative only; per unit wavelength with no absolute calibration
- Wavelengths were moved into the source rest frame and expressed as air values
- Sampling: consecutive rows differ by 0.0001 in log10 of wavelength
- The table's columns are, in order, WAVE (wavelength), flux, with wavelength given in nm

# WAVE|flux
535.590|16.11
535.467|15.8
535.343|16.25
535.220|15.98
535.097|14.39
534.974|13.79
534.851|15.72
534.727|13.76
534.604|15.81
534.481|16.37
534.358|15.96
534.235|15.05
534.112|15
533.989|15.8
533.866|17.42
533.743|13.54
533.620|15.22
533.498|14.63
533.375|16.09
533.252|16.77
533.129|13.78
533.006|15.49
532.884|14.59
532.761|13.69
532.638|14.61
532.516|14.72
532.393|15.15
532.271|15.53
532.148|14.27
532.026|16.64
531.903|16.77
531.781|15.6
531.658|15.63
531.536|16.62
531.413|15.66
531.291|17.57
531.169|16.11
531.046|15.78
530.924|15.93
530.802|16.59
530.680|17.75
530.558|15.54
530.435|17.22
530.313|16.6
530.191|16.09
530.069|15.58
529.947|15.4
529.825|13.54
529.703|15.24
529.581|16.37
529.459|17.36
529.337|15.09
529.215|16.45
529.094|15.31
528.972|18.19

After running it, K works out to 17.75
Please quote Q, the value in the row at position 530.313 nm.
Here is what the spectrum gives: 16.6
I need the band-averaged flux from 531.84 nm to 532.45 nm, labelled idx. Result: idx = 15.7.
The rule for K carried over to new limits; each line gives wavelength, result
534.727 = 13.76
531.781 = 15.6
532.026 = 16.64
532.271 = 15.53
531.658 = 15.63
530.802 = 16.59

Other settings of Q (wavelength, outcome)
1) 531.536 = 16.62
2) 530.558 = 15.54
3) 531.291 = 17.57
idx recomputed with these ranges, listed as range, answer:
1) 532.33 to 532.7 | 14.8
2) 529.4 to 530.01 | 15.6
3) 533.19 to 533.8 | 15.3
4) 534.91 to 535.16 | 14.2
